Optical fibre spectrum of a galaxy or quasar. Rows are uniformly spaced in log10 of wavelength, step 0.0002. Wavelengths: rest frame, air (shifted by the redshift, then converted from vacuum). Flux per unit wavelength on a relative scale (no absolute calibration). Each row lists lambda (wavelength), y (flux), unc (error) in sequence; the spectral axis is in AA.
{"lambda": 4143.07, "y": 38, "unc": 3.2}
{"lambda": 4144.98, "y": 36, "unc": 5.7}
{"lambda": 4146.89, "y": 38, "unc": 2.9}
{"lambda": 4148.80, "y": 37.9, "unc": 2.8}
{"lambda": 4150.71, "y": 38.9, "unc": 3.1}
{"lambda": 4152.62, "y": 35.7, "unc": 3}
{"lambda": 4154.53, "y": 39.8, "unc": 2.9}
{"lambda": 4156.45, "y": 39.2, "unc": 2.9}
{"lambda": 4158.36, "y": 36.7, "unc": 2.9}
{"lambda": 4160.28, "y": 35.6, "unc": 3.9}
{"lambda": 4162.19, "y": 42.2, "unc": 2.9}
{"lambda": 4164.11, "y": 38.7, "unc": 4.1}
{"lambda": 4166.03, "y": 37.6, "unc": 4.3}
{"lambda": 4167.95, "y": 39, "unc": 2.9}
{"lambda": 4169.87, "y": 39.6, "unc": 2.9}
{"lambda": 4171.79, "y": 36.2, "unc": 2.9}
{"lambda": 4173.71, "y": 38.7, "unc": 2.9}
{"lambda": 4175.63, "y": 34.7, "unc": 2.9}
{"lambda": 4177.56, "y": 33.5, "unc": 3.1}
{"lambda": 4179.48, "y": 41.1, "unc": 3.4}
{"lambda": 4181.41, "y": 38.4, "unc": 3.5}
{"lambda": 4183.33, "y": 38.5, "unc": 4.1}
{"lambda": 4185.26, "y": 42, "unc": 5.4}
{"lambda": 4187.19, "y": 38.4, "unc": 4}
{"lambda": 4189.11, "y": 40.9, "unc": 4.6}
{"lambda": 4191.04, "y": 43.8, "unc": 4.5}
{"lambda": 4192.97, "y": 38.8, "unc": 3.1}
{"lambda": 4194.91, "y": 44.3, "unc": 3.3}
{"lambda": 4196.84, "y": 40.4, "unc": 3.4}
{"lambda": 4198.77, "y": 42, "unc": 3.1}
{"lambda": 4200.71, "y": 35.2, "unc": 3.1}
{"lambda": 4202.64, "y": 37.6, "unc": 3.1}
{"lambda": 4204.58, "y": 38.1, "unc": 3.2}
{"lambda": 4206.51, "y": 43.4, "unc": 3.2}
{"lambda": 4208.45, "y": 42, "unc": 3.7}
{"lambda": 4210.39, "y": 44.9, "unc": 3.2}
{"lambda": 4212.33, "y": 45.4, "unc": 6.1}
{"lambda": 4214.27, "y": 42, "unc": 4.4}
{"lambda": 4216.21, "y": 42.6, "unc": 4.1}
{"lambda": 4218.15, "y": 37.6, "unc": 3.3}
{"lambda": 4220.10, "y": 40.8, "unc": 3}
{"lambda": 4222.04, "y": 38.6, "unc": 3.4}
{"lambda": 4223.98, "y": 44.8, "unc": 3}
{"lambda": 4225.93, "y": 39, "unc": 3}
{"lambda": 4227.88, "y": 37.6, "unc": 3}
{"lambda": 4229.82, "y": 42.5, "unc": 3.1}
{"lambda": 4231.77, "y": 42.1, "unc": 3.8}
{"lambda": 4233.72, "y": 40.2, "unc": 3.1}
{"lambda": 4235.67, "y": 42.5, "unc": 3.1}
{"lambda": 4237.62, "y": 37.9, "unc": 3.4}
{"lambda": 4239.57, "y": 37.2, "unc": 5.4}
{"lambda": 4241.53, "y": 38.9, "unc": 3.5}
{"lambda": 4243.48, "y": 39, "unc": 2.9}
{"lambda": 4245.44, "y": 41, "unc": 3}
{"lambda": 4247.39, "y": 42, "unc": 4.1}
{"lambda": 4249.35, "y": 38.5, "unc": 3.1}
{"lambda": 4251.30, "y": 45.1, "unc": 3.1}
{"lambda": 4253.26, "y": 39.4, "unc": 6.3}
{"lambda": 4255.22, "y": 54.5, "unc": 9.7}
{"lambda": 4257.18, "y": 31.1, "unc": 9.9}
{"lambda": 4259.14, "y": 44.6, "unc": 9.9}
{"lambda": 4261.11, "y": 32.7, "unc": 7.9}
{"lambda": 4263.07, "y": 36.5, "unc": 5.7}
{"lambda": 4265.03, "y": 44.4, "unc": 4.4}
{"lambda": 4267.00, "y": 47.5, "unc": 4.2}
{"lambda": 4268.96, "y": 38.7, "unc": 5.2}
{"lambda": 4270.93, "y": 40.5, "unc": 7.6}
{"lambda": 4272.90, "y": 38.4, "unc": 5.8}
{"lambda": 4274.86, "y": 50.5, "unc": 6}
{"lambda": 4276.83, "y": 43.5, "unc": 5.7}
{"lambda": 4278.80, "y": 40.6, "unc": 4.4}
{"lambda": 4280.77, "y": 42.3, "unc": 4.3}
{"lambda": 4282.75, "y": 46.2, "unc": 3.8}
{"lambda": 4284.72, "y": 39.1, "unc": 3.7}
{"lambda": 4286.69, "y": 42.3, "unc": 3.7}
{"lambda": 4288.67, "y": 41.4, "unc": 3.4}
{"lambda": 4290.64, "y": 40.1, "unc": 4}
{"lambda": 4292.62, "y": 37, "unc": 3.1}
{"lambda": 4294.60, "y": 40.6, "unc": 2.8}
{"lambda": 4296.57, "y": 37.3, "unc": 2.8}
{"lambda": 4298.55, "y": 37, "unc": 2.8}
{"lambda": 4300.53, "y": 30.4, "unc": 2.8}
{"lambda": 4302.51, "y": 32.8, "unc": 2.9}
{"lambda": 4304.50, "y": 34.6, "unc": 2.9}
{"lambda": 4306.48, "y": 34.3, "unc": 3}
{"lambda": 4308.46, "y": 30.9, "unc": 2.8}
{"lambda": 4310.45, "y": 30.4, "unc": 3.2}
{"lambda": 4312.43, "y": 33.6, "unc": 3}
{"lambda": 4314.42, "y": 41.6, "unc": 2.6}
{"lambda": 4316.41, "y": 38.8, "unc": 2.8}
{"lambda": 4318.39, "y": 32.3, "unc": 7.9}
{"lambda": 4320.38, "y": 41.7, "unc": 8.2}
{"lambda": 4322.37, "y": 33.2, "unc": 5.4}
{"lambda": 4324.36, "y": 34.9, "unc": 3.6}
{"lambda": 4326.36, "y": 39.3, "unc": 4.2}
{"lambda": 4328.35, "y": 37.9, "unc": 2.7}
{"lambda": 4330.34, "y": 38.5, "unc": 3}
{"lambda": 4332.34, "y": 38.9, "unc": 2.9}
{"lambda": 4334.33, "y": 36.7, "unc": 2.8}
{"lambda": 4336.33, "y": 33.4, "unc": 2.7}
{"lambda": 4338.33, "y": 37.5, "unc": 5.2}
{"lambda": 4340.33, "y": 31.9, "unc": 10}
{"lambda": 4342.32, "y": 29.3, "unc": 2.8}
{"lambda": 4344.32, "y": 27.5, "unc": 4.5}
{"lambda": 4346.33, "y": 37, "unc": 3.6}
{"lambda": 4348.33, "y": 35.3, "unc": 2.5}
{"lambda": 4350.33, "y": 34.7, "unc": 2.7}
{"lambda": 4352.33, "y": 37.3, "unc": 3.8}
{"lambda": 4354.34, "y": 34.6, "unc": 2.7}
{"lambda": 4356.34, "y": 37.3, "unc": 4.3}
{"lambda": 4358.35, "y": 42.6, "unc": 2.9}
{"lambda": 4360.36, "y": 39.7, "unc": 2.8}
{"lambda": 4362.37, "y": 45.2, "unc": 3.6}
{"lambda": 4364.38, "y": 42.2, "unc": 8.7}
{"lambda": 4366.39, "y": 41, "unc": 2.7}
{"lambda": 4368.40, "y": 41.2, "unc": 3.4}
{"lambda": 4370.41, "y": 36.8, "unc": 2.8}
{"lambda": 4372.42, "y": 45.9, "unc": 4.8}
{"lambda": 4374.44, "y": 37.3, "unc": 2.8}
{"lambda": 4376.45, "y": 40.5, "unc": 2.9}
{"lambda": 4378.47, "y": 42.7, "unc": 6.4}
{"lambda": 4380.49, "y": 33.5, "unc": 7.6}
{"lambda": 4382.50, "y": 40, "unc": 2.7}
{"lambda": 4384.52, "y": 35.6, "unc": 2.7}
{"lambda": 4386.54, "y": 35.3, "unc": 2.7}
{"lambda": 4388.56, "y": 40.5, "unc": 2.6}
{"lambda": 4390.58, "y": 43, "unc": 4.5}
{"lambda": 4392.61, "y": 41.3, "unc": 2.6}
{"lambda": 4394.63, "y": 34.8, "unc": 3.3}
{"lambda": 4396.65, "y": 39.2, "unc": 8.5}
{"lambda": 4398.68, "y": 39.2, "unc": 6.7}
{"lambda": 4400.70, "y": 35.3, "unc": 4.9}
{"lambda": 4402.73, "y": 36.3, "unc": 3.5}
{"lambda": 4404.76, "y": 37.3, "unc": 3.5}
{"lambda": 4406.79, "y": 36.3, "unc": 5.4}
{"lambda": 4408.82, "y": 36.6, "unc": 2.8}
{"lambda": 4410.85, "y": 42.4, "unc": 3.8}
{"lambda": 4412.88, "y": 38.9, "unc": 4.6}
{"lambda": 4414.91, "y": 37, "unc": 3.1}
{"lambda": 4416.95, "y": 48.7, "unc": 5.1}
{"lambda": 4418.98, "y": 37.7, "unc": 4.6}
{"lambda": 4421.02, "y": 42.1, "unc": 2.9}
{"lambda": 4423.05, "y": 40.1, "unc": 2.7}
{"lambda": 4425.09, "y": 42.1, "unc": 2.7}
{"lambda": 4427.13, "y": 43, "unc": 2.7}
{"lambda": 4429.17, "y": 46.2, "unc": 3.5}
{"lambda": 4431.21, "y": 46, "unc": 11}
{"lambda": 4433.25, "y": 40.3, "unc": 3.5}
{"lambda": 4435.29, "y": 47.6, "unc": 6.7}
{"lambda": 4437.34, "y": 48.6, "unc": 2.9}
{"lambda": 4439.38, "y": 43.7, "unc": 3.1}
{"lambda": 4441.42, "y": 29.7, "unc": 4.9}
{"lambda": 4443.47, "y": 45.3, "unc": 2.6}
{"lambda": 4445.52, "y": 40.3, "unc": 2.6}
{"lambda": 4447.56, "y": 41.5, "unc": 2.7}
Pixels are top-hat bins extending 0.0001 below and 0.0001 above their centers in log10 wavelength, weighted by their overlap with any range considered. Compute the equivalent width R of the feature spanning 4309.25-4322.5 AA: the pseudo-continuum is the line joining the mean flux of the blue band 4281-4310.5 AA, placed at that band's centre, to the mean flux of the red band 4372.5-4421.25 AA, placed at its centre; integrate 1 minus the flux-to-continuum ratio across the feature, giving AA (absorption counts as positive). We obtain 0.6 AA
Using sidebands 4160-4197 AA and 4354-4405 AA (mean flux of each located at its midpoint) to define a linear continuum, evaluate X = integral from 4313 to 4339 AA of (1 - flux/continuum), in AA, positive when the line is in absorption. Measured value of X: 1.3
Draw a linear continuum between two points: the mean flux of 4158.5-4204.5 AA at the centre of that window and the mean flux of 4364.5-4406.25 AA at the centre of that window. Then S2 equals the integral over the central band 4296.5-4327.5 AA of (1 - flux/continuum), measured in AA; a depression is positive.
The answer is 3.0 AA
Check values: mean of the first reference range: 38.9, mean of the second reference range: 38.9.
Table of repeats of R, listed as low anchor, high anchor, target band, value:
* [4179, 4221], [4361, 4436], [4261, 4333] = 3.7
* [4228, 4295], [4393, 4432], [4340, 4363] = 2.5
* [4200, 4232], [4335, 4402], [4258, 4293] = -1.6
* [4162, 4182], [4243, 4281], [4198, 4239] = -1.0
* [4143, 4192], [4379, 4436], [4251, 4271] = -1.2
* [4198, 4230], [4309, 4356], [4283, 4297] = -1.0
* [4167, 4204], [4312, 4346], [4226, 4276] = -4.5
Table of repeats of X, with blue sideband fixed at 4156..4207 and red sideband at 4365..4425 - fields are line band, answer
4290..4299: 0.2 AA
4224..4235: -0.5 AA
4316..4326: 0.8 AA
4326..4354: 2.8 AA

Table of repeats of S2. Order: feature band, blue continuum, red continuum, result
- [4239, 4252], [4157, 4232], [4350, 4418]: -0.2 AA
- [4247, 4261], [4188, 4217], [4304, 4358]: -0.9 AA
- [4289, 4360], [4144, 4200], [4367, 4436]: 6.8 AA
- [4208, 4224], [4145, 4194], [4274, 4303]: -1.1 AA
